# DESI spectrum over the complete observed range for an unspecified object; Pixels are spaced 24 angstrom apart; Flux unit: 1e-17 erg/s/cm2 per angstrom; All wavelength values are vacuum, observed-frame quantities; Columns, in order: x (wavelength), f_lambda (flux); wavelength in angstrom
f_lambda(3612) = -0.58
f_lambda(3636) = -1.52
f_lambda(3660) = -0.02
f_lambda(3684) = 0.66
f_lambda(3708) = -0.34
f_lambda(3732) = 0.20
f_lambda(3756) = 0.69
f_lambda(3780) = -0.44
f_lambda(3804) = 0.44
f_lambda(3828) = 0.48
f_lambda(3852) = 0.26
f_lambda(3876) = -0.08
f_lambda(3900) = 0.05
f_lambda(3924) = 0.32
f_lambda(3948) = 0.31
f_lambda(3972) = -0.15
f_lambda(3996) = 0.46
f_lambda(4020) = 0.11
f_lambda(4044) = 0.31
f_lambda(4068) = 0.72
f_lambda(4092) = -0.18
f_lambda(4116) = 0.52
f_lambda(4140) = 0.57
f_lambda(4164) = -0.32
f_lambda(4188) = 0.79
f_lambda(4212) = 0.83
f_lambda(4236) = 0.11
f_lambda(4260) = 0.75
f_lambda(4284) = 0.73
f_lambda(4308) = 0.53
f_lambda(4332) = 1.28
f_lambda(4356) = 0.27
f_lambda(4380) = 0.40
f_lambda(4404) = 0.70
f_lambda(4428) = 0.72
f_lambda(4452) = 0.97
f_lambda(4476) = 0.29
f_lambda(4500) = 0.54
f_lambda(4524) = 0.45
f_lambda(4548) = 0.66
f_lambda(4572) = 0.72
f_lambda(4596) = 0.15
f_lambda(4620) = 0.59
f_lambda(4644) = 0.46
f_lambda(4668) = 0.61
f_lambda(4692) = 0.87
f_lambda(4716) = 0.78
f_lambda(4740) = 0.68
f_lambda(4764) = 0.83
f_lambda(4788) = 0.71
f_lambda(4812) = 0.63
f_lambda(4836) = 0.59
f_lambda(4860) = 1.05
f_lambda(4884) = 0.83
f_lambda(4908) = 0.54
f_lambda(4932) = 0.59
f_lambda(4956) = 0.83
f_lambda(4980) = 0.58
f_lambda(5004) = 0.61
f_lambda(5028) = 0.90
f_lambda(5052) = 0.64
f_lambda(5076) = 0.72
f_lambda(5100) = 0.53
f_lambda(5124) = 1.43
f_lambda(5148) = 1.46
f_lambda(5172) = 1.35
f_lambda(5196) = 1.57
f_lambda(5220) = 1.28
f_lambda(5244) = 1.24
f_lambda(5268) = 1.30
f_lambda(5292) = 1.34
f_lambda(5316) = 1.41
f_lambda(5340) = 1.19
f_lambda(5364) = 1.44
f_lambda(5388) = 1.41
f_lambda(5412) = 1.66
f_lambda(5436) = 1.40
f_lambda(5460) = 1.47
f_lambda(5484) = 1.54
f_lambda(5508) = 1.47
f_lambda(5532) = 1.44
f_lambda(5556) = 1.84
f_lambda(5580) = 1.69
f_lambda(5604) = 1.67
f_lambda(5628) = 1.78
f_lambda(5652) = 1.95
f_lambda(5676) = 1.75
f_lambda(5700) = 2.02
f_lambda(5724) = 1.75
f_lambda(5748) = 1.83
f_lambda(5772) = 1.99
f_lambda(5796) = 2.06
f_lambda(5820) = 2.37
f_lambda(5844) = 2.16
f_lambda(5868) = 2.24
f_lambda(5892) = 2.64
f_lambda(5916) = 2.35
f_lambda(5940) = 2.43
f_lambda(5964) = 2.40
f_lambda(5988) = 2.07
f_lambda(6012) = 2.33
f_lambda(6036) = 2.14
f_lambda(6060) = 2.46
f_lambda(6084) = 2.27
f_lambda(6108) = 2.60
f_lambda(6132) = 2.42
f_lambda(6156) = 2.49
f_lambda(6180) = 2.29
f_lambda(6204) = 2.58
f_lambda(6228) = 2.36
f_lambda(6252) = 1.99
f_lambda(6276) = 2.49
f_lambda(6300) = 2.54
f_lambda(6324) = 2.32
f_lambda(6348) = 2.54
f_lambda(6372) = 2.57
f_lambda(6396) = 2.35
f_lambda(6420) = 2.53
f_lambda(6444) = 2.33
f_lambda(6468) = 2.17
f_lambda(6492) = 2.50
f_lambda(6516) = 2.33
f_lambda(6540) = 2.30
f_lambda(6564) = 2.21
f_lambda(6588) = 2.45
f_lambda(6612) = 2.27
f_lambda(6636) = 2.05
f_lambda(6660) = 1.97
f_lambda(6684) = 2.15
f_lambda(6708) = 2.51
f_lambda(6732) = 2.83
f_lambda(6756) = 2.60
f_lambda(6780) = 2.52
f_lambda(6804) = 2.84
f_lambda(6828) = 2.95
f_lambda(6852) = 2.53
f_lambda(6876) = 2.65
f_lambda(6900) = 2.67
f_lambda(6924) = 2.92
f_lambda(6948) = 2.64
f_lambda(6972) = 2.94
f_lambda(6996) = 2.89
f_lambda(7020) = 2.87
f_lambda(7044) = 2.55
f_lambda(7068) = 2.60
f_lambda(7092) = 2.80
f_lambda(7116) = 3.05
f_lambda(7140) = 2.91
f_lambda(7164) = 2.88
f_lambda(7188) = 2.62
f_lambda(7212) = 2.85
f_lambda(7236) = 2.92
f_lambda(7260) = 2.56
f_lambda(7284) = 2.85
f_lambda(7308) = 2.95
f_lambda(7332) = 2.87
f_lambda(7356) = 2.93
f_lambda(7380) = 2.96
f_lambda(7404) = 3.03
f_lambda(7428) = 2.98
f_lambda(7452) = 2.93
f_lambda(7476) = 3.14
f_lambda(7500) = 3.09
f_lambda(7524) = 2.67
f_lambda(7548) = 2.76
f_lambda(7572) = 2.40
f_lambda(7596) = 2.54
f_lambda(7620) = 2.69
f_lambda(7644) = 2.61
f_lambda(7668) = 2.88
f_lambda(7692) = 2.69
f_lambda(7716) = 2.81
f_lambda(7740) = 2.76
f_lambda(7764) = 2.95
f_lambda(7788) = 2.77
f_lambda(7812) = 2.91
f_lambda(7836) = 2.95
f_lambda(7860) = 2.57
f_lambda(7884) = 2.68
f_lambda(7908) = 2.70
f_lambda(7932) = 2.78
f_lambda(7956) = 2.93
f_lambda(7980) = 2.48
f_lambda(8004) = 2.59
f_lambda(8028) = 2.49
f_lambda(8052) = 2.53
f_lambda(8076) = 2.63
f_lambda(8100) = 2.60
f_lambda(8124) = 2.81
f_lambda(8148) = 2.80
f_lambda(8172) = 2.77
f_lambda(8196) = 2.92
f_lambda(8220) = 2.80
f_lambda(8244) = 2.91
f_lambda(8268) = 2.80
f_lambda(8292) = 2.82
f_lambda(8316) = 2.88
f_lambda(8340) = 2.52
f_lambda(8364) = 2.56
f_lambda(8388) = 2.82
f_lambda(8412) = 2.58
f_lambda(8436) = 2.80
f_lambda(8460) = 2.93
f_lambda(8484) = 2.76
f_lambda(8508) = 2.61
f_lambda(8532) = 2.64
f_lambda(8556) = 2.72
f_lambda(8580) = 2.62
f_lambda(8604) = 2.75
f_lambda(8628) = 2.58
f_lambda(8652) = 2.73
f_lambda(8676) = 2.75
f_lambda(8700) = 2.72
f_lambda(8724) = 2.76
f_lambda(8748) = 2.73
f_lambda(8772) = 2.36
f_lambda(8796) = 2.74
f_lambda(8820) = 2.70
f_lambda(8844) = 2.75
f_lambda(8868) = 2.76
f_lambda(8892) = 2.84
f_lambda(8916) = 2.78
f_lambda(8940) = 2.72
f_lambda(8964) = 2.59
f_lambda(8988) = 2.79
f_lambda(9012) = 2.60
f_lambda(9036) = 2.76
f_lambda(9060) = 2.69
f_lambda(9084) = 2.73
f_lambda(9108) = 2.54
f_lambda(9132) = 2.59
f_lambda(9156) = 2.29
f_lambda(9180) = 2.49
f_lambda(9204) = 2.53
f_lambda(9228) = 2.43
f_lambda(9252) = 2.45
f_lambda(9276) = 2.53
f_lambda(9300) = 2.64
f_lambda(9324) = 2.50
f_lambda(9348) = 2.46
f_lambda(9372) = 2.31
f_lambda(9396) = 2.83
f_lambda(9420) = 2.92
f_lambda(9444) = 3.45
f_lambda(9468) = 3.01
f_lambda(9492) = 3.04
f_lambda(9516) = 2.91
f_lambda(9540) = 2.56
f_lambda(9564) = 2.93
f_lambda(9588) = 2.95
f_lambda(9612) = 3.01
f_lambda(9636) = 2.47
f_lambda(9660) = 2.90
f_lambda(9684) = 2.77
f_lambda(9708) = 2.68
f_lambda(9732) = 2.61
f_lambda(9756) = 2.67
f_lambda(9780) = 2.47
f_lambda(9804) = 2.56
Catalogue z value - 0.285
